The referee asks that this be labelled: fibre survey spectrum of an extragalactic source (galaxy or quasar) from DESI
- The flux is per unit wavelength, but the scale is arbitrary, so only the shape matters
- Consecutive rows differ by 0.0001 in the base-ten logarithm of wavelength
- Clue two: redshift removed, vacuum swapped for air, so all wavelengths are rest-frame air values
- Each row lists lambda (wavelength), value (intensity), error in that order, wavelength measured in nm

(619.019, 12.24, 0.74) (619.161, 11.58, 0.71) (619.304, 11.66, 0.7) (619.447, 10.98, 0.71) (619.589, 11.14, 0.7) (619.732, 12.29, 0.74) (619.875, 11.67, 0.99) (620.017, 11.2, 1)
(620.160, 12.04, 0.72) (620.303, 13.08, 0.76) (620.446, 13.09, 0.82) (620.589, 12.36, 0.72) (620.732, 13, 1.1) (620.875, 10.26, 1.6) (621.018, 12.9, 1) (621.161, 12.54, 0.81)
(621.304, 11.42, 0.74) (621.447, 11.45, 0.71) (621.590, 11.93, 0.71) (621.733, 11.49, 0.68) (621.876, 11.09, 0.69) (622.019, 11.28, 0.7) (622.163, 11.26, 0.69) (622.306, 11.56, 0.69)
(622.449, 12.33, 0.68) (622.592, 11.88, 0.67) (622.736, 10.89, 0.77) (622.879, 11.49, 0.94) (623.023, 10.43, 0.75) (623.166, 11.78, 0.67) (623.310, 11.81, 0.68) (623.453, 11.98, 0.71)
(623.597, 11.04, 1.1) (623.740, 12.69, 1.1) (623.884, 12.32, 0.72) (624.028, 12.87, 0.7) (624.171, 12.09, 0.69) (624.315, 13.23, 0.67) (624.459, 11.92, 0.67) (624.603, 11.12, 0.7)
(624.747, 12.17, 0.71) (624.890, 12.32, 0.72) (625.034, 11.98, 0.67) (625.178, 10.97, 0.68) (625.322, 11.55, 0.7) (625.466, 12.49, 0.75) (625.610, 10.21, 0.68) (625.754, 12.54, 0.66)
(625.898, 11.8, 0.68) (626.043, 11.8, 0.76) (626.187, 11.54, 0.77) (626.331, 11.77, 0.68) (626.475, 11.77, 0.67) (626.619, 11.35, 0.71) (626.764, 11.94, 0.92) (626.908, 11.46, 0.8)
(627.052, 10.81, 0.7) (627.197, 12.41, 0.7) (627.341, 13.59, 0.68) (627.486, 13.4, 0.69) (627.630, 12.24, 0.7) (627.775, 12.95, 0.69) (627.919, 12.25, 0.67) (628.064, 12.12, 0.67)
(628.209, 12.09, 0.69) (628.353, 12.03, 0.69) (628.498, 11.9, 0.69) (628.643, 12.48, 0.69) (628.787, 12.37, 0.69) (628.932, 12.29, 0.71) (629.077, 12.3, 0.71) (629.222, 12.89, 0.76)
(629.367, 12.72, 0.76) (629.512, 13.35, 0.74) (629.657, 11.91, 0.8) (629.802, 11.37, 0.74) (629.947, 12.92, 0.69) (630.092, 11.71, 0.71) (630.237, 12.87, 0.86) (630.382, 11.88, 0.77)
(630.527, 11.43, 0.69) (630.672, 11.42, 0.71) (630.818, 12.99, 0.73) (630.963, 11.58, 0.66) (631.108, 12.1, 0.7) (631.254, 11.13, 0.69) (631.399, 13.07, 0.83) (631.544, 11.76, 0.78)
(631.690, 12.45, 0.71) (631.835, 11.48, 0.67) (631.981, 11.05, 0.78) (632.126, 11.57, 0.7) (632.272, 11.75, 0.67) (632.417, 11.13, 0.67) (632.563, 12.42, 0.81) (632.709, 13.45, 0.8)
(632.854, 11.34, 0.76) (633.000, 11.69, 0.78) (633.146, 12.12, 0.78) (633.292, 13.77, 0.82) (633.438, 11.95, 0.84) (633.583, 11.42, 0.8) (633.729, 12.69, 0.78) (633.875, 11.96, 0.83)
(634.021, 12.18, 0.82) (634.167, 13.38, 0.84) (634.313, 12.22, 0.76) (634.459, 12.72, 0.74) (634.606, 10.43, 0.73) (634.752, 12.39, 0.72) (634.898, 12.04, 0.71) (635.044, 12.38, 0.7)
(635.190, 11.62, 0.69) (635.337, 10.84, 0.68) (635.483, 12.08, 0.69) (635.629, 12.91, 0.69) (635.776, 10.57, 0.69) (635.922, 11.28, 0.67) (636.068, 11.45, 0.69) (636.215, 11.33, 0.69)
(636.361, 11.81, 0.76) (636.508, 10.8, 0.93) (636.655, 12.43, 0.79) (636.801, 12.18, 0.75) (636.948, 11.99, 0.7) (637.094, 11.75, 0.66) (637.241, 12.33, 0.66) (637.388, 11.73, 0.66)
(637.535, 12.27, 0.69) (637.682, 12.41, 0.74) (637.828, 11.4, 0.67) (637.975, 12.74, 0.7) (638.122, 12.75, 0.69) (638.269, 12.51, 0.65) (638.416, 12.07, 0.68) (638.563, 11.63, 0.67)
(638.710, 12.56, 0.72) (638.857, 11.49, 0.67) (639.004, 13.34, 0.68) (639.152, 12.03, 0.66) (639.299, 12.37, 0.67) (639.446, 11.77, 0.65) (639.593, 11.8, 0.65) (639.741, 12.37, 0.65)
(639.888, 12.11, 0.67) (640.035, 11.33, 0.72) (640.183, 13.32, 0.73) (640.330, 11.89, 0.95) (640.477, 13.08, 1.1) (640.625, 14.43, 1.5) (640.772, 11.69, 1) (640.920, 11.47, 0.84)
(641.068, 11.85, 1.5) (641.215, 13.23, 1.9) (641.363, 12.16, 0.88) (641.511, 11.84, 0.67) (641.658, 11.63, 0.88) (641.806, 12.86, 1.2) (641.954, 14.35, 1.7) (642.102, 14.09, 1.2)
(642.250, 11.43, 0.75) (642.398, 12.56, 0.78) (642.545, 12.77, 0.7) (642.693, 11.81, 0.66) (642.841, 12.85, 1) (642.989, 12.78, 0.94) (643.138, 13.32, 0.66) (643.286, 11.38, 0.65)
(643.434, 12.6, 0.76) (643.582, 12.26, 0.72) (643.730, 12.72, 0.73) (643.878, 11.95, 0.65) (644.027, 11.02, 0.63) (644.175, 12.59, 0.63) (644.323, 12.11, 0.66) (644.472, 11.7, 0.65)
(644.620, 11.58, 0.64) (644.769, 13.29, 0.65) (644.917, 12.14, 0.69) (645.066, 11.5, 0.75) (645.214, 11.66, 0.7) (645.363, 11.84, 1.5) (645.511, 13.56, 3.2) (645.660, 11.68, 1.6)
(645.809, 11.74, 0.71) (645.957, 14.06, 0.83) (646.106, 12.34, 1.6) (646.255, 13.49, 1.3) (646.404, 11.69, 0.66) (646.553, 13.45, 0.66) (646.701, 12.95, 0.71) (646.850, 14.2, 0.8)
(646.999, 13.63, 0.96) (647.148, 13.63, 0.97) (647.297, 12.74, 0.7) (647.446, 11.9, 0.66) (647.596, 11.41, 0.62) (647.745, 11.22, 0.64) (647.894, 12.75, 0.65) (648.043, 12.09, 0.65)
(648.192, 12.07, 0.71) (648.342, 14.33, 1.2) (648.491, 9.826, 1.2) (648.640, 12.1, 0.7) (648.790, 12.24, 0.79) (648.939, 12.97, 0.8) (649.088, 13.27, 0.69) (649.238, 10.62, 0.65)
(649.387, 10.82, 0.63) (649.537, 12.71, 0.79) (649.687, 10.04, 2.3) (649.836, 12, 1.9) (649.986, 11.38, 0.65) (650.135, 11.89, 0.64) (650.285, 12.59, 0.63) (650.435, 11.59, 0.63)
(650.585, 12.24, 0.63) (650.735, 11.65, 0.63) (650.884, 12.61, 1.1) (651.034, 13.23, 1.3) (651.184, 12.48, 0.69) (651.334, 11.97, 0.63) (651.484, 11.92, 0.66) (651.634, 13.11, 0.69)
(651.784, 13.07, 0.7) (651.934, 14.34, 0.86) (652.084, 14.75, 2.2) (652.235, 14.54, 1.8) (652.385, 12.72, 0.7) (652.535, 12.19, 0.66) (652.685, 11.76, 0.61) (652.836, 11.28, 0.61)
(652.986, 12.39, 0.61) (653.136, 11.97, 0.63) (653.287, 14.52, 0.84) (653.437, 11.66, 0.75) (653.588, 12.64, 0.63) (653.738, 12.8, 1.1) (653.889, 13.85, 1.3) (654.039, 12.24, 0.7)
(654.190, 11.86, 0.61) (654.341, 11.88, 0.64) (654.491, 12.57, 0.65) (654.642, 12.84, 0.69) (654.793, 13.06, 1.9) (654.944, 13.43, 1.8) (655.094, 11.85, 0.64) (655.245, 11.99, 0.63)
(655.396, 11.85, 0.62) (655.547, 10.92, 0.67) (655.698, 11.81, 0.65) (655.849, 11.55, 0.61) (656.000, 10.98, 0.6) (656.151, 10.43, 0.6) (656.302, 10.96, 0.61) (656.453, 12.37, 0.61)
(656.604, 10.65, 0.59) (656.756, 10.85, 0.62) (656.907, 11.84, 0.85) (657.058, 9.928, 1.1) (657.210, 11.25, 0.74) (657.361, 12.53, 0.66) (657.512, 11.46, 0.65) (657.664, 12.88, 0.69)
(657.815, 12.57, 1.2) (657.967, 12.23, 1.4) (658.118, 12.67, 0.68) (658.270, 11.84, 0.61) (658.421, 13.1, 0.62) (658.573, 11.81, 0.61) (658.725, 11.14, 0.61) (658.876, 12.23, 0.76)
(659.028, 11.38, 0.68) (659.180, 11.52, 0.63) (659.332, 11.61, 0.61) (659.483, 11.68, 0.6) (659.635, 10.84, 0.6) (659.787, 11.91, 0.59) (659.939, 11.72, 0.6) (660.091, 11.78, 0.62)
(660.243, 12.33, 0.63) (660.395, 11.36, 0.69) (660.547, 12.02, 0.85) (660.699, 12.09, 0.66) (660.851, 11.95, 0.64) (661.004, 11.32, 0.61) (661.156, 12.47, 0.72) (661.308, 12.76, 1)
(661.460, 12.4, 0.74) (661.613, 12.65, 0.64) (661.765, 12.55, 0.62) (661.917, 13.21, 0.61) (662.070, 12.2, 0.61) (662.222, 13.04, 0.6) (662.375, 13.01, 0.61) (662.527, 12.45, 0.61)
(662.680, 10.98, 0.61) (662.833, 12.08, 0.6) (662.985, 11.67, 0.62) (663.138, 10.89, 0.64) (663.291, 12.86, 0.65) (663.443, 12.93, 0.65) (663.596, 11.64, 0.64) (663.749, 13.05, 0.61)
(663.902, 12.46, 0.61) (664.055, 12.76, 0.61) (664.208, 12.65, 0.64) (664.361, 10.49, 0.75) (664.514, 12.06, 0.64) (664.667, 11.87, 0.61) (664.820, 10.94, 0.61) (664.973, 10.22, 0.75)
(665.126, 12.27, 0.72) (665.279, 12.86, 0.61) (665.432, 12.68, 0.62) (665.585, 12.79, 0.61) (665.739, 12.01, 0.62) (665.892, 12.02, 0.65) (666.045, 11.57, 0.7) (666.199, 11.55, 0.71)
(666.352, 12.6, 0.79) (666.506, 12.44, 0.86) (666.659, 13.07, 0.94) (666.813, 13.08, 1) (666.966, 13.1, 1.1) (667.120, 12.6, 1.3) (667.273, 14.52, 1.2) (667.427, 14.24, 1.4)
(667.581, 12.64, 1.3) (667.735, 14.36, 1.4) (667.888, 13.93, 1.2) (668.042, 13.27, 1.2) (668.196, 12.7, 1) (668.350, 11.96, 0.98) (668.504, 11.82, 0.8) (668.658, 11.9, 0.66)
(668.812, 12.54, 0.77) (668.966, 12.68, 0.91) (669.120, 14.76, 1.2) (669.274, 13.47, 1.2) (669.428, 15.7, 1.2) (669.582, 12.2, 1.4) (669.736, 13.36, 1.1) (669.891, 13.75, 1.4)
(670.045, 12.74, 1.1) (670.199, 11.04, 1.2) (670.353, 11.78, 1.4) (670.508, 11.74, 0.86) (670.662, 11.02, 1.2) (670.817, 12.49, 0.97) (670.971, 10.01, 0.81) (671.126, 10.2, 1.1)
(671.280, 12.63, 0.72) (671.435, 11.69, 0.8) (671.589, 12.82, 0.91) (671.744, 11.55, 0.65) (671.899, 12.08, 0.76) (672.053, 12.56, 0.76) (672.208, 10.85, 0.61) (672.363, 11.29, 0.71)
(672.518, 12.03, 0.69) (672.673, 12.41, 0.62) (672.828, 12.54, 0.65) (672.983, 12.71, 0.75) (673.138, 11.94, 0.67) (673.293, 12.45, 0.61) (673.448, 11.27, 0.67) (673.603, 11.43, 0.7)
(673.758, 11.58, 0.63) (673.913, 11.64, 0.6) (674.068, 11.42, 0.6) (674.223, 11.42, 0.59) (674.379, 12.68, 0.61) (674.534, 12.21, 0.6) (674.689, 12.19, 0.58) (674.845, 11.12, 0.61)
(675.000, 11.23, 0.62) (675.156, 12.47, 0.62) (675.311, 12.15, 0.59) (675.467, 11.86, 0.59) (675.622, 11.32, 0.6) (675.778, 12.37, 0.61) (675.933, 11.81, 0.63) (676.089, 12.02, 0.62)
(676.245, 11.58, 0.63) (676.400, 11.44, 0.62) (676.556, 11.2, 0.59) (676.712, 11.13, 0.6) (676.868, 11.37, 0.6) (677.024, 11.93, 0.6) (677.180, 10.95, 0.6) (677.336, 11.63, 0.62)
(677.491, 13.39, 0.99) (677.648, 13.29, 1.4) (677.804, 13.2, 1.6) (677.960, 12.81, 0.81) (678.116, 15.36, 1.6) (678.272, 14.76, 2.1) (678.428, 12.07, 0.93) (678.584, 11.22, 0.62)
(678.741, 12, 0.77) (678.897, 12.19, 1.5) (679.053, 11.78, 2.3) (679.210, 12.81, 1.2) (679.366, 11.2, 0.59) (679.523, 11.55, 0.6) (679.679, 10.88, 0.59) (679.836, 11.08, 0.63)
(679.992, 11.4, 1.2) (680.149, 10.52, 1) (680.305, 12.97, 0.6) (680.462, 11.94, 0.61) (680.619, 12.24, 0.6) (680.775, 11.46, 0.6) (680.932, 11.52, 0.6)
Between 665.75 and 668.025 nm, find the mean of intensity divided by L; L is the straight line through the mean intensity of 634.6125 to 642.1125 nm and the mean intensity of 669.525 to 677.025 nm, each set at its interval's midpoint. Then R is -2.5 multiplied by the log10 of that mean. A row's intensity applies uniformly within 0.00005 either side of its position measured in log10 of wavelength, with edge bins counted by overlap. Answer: -0.09 mag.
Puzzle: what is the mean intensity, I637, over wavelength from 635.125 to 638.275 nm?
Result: 11.9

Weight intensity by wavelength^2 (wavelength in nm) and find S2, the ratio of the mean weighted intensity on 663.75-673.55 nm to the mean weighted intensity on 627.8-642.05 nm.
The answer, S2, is 1.1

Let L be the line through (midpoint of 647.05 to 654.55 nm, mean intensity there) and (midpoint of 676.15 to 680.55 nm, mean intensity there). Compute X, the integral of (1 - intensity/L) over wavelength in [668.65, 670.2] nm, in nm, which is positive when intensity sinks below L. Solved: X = -0.14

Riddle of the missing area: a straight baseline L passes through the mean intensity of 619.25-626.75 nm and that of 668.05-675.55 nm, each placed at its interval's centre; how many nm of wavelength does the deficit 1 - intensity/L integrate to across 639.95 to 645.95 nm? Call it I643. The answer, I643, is -0.22 nm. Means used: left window 11.8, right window 12.1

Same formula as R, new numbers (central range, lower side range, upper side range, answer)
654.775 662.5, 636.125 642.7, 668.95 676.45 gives 0.02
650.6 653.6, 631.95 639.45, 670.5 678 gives -0.07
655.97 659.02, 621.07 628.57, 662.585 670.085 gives 0.07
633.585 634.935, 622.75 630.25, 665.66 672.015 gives 0.00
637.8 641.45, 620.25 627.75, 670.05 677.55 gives -0.04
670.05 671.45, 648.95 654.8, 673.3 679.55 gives 0.06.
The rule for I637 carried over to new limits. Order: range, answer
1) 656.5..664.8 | 12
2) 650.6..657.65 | 12.2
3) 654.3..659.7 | 11.8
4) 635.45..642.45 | 12.2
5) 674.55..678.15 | 12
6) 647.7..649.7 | 12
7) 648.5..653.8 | 12.4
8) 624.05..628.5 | 12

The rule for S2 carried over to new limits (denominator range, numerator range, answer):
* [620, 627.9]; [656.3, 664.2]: 1.13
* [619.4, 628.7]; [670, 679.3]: 1.18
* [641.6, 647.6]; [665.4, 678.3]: 1.07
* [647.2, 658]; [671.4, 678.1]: 1.05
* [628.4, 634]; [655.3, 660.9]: 1.05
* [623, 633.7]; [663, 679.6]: 1.16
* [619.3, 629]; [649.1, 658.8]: 1.12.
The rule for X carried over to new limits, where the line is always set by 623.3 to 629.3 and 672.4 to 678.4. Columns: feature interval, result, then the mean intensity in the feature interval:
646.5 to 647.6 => -0.09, 13.1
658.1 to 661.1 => 0.07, 11.8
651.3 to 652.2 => -0.09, 13.3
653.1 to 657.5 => 0.05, 12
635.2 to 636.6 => 0.07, 11.5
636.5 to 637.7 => 0.00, 12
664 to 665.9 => 0.02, 12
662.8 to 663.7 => 0.00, 12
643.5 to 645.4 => 0.01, 12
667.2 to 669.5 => -0.24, 13.4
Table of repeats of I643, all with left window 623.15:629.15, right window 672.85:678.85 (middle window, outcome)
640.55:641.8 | -0.03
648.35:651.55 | 0.03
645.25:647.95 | -0.14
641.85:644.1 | -0.09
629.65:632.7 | 0.03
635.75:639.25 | 0.02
